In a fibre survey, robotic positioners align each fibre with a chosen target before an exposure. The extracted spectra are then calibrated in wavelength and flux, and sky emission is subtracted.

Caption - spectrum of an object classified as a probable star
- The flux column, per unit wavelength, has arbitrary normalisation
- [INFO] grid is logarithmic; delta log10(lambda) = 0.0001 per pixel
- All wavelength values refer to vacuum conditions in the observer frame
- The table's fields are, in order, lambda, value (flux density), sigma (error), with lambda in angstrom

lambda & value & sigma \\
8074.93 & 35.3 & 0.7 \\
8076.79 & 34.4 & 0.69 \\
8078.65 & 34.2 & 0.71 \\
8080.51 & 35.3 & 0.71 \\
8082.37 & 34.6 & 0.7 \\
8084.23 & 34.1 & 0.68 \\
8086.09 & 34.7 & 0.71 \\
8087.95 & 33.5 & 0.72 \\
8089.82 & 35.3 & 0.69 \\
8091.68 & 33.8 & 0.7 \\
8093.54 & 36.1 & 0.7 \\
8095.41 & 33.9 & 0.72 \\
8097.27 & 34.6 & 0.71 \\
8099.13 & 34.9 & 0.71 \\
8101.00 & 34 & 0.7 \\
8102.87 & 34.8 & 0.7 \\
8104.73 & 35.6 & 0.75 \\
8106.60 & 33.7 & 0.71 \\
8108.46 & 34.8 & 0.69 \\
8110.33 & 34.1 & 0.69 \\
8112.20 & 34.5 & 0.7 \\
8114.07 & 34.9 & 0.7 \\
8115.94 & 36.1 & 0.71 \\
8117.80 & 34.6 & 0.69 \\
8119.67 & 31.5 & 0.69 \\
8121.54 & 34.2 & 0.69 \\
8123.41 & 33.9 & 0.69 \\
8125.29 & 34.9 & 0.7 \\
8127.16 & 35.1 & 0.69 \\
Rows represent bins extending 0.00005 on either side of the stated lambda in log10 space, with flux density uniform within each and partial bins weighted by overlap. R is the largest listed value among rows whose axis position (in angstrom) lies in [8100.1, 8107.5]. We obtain 35.6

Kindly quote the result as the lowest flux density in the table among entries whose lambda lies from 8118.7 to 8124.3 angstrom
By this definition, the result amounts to 31.5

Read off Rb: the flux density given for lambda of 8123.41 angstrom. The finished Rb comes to 33.9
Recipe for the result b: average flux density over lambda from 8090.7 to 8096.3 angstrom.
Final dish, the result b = 34.6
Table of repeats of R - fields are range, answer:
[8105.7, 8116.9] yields 36.1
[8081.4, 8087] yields 34.7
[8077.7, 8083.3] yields 35.3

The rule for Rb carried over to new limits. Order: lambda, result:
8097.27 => 34.6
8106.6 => 33.7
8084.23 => 34.1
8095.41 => 33.9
